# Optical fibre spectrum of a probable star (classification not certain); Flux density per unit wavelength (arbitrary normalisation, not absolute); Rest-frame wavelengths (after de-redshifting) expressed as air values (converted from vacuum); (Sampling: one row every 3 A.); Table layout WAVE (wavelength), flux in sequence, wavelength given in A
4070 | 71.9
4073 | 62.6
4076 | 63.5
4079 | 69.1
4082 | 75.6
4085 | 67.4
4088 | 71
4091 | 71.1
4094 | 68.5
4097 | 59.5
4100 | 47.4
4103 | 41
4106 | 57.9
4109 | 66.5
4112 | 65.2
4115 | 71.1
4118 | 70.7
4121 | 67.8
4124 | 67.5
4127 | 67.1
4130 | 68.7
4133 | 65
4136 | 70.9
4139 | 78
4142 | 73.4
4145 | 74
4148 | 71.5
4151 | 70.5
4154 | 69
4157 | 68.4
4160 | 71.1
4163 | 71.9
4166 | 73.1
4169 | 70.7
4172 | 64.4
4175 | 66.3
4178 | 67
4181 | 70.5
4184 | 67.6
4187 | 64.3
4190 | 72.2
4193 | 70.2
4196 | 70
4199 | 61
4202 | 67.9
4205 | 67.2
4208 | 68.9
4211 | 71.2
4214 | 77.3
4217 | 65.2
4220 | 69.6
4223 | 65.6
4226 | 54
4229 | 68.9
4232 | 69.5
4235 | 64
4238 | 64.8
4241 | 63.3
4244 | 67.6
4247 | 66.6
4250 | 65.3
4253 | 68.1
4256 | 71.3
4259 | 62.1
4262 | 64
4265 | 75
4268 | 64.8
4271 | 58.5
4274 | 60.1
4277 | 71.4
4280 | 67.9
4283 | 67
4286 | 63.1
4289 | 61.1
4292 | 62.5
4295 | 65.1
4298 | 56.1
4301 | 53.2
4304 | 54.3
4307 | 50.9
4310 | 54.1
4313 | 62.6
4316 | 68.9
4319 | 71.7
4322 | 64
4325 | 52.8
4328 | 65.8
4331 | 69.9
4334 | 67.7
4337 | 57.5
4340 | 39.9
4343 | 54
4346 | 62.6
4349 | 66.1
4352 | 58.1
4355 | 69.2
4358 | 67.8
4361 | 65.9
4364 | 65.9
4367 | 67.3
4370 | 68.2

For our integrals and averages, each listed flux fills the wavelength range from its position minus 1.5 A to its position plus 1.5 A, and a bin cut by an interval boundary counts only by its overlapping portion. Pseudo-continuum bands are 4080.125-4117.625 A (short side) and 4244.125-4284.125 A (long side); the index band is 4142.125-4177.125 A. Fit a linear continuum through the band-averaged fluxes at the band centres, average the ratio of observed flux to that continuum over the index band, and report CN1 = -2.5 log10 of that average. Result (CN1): -0.09 mag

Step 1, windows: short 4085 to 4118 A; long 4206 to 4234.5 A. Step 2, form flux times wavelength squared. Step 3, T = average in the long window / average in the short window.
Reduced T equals 1.14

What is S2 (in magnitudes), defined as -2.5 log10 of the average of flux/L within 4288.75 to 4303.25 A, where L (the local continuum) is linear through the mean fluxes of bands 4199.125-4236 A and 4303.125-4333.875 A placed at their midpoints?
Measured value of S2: 0.07 mag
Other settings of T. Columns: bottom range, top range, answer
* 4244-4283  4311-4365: 0.98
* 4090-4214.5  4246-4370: 1.00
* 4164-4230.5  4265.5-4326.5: 0.95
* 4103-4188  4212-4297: 1.01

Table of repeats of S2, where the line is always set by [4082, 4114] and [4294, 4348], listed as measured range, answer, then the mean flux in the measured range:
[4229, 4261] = -0.10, 66.3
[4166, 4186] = -0.11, 68.1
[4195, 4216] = -0.13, 69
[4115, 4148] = -0.14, 70.4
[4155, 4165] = -0.15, 70.5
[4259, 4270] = -0.11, 66.7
